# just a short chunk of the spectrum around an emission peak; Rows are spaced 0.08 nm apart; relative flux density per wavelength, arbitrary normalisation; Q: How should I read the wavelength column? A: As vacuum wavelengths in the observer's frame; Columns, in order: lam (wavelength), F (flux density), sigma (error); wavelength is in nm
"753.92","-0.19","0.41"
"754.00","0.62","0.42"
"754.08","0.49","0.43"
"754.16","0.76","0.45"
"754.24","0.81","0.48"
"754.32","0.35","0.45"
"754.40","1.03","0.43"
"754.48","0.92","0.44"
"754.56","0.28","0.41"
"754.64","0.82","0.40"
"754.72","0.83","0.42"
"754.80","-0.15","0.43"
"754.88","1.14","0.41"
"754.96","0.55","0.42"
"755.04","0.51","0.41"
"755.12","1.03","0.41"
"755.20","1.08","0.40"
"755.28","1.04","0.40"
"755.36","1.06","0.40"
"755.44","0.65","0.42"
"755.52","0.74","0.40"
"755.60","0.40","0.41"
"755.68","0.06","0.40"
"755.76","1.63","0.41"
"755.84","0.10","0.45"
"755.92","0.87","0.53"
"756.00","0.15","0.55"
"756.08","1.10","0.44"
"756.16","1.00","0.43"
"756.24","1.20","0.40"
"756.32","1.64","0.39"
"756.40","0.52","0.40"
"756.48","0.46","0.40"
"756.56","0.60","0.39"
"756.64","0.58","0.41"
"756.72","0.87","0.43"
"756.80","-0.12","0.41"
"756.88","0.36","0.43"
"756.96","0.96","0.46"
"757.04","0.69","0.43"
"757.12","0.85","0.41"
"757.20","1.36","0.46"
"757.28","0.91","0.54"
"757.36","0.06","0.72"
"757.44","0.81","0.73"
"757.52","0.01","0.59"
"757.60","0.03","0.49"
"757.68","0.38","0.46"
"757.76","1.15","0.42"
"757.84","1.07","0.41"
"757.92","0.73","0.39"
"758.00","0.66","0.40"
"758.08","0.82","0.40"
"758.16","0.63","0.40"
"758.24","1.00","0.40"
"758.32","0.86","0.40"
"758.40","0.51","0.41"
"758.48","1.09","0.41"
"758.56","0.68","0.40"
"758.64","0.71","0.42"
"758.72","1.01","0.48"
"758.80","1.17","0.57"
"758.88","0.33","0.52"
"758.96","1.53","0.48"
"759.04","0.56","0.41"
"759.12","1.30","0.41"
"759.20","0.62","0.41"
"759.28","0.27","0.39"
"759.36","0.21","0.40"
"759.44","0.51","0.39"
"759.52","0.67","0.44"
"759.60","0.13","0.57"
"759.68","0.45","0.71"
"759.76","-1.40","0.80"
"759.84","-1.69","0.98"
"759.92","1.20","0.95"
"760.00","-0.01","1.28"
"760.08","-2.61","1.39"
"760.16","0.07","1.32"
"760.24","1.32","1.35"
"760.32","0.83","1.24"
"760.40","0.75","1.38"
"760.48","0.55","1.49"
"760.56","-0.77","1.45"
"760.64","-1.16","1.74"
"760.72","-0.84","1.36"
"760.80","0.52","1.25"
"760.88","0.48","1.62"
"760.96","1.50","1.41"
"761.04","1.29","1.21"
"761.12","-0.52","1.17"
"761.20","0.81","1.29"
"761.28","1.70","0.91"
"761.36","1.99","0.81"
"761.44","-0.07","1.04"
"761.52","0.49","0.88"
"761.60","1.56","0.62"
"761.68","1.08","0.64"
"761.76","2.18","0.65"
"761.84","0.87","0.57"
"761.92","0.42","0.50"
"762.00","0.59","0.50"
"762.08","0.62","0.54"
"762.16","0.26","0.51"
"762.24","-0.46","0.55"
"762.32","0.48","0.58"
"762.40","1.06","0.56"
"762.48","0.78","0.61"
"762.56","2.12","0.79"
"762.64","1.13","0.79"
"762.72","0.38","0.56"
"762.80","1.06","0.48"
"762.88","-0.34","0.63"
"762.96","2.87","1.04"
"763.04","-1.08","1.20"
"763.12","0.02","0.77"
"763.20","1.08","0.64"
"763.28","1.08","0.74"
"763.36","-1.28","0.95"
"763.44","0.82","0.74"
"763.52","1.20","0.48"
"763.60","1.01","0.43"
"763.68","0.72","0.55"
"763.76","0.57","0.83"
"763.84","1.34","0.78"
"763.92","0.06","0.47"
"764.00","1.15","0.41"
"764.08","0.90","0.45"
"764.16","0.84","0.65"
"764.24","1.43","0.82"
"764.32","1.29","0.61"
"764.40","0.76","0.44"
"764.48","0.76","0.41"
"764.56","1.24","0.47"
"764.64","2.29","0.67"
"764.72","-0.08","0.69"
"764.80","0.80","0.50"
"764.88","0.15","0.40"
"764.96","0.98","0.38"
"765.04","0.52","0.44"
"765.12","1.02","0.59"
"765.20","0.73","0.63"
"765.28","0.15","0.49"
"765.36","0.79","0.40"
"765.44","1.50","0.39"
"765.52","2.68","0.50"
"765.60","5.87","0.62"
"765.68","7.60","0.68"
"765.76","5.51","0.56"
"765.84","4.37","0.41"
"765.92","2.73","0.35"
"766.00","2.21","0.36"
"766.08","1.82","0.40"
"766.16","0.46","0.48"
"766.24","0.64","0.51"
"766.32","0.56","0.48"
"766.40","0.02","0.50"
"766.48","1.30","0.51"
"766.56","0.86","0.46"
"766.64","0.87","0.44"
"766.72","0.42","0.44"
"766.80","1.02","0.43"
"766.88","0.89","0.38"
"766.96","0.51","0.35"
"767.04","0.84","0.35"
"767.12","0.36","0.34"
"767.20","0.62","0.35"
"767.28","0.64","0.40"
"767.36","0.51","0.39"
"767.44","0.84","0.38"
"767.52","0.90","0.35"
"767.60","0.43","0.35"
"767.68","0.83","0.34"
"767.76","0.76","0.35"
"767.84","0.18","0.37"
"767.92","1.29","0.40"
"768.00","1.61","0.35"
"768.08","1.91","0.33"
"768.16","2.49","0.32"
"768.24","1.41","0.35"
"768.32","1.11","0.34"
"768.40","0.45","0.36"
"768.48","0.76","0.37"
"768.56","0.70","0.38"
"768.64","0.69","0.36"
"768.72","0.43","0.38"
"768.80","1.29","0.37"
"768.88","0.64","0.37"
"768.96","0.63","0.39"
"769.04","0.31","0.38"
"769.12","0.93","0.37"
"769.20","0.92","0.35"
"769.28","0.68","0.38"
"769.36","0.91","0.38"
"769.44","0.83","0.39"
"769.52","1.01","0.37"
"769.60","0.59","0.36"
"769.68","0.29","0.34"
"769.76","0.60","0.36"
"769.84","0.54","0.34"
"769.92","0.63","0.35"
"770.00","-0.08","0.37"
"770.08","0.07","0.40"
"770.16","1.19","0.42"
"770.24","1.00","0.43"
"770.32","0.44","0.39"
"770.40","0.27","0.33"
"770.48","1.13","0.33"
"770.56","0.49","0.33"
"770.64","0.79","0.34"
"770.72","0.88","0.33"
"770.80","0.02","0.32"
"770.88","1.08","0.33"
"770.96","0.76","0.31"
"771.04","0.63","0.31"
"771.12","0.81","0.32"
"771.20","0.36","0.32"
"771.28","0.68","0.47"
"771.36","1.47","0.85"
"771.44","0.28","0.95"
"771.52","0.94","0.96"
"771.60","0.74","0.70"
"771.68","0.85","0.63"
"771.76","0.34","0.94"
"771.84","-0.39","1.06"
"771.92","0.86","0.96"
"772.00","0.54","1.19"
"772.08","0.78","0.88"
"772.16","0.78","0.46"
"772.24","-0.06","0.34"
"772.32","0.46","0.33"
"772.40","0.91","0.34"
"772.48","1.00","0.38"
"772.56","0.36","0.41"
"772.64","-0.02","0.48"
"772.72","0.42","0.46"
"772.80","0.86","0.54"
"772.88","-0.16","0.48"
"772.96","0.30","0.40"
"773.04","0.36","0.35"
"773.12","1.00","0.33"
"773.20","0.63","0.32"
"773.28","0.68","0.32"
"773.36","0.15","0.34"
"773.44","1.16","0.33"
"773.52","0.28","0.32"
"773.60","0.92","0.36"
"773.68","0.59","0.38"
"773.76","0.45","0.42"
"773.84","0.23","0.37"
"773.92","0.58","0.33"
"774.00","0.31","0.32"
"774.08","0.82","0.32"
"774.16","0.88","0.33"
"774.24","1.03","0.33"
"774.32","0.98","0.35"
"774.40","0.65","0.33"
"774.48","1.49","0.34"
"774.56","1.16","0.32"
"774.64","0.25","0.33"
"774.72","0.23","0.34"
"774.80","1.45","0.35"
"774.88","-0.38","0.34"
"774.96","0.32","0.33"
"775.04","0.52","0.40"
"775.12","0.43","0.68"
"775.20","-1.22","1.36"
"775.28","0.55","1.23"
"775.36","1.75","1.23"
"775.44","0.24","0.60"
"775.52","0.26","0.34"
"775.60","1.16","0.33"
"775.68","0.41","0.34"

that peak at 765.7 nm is H-alpha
